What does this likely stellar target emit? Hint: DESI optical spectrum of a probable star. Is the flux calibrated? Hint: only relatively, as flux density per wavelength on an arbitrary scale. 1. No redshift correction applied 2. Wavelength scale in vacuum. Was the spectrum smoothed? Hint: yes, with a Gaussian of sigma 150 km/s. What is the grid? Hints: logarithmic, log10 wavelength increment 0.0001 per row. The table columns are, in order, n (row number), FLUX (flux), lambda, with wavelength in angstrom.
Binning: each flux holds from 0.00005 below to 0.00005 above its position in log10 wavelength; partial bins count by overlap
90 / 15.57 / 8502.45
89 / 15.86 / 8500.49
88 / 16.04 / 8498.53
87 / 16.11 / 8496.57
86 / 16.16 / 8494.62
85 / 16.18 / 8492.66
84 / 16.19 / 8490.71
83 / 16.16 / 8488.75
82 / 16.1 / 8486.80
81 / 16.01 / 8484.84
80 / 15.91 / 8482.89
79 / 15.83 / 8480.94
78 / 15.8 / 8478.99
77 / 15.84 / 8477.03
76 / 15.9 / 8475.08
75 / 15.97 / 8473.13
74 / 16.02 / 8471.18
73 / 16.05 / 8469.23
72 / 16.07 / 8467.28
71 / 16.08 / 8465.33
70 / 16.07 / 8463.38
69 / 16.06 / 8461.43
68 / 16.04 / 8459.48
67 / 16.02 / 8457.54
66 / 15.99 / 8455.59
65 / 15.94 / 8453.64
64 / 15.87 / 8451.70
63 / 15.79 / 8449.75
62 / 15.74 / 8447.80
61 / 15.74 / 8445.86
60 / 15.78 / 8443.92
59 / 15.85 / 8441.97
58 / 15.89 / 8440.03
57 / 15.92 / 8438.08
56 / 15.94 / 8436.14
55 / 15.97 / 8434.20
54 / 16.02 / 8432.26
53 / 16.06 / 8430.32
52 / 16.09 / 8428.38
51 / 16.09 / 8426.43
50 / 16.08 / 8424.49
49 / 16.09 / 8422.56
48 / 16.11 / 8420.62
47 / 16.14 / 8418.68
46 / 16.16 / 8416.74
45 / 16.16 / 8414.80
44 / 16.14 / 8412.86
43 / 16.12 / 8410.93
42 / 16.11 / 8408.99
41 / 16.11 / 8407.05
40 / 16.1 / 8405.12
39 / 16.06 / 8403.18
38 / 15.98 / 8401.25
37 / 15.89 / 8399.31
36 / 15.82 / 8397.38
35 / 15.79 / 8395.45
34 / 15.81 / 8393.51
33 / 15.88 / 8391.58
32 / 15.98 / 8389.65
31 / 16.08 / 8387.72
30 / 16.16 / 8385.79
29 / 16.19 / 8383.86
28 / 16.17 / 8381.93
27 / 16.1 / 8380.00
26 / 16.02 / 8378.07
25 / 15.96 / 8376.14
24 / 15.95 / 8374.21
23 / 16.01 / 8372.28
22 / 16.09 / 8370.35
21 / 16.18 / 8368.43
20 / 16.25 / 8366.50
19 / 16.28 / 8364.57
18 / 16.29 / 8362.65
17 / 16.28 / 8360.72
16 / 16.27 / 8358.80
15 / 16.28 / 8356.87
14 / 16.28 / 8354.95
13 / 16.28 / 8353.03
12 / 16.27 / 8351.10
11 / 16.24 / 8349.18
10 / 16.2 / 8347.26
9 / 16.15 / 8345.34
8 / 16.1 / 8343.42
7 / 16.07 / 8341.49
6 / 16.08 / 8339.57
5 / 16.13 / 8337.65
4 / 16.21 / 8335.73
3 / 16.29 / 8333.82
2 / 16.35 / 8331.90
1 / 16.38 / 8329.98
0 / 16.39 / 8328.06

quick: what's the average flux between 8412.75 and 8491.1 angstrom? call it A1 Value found 16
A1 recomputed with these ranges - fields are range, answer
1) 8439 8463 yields 15.9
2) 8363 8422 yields 16.1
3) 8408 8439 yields 16.1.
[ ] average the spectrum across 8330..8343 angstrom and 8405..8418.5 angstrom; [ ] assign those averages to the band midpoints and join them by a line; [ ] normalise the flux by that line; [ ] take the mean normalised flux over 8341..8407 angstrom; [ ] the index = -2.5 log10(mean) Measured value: 0.004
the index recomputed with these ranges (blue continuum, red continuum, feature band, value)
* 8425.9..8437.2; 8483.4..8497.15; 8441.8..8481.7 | 0.01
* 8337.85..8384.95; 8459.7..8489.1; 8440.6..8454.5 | 0.01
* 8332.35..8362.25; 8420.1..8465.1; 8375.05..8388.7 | 0.00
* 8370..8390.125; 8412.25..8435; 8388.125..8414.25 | 0.01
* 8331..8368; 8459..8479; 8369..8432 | 0.01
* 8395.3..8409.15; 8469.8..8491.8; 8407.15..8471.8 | 0.00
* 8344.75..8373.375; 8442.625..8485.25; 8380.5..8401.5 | 0.01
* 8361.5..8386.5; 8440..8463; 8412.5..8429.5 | -0.01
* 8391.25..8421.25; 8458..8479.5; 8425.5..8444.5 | 0.00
